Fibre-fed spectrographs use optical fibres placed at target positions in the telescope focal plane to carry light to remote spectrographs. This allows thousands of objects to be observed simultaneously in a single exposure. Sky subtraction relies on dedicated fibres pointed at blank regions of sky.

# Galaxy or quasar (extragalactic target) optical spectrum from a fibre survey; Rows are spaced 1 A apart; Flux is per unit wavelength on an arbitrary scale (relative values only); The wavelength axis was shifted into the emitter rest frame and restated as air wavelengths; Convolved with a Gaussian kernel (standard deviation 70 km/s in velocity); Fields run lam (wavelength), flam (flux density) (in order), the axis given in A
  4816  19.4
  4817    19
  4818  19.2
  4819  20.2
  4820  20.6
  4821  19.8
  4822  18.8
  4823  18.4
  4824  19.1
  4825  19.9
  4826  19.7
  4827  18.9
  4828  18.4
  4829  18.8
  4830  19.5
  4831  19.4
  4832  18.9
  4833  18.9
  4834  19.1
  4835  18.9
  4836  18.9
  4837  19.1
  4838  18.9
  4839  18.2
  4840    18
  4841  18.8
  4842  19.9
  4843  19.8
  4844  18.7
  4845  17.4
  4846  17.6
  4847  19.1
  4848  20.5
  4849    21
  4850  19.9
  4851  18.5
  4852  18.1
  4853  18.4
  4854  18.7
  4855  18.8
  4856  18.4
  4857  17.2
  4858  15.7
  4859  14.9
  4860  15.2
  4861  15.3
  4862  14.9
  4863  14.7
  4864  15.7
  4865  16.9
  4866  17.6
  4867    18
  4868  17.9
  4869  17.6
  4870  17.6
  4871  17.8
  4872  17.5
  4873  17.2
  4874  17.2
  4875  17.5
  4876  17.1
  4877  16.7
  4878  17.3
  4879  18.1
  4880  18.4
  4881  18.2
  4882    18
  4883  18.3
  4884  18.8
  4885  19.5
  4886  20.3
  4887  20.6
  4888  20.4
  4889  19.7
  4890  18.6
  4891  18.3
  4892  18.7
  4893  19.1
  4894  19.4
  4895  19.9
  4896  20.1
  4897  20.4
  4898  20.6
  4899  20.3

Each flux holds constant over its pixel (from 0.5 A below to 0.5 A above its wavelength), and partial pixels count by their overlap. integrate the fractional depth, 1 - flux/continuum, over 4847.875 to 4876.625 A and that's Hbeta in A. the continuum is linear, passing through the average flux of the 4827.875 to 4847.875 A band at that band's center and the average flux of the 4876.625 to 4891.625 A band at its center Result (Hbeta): 2.2 A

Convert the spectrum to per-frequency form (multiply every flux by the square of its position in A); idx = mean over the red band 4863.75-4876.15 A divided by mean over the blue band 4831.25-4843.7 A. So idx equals 0.9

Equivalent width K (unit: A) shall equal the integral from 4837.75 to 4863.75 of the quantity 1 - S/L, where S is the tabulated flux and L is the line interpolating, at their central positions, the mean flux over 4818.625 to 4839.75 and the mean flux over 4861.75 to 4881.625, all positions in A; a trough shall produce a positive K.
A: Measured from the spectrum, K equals 0.4 A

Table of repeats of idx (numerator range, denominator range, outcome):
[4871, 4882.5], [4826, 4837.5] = 0.94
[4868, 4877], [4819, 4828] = 0.92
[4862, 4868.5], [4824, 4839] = 0.89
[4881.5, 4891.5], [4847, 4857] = 1.03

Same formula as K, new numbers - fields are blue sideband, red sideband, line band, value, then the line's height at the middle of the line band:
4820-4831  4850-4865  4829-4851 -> -1.1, 18.1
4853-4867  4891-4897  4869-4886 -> 0.2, 18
